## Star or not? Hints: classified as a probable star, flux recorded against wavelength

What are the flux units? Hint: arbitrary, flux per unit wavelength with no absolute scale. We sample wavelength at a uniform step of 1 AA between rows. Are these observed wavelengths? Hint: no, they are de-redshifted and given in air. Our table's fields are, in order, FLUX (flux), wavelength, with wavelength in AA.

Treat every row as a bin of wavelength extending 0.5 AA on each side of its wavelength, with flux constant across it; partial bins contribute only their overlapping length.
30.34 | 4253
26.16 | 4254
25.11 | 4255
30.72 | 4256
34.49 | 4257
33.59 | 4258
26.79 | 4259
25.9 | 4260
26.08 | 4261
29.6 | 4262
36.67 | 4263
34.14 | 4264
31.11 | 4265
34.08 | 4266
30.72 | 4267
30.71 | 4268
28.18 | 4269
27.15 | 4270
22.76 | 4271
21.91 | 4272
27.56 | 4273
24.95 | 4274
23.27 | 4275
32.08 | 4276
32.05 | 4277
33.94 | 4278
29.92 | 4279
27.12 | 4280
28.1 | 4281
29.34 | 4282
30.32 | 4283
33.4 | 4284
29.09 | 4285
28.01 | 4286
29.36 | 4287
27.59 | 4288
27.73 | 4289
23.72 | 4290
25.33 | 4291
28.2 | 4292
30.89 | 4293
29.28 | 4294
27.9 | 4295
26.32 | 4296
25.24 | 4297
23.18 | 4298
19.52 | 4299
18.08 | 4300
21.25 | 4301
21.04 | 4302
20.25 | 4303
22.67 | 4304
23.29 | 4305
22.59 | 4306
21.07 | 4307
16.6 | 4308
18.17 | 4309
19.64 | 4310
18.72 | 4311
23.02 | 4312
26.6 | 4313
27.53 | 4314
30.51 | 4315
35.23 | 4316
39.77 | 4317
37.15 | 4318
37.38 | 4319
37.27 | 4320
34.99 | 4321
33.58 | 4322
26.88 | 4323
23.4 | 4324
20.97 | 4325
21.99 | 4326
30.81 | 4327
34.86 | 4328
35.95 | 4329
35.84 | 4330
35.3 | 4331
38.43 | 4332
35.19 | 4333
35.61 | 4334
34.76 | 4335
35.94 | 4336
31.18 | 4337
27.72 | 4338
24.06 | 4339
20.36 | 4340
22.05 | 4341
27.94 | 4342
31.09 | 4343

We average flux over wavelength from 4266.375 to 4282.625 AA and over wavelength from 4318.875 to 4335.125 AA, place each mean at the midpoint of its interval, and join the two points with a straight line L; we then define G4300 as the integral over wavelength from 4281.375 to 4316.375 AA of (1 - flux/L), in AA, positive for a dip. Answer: 5.71 AA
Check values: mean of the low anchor 28.2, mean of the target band 25.1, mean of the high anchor 32.4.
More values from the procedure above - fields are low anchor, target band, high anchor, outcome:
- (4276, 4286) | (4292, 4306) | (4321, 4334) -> 3.1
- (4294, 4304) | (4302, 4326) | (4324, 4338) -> 0.7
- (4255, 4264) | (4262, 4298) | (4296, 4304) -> -4.0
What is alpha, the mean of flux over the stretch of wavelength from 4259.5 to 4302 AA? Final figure 27.8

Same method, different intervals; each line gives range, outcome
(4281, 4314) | 24.7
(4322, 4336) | 31.8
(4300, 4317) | 23.4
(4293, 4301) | 24.4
